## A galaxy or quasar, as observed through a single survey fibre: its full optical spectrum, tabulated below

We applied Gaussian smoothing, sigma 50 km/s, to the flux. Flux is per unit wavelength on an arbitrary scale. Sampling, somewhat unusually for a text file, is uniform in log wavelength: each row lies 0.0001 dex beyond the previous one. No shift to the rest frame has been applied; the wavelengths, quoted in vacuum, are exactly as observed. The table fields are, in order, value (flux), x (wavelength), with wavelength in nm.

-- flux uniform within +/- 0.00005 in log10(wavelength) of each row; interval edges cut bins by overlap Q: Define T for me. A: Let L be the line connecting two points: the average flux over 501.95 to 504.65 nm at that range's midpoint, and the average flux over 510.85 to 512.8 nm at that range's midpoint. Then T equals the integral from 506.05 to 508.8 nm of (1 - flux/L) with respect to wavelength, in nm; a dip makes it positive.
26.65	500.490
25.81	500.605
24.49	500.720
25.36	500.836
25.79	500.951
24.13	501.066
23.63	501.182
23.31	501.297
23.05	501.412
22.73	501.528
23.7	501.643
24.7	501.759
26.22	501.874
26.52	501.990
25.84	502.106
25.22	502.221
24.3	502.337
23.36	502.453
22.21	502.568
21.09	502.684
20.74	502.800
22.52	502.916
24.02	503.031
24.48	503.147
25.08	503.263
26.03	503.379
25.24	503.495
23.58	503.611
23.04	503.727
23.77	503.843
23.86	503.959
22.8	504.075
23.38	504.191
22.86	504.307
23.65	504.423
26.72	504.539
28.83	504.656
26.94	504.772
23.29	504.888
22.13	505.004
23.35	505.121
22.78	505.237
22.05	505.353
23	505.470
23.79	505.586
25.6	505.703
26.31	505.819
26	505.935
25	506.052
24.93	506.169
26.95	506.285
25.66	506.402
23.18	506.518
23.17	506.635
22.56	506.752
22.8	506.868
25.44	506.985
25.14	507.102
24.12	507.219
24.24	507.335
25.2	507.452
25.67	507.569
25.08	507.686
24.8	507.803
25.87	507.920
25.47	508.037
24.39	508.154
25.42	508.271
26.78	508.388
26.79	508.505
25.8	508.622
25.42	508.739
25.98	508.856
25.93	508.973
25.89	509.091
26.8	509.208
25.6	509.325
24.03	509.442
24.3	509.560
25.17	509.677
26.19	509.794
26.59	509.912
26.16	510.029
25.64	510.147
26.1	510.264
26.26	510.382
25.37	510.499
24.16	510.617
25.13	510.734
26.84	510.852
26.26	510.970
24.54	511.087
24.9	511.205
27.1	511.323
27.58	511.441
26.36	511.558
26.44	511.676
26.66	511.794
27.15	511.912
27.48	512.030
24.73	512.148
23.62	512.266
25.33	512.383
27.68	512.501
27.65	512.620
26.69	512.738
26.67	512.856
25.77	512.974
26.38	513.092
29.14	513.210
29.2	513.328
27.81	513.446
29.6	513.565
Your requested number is 0.01 nm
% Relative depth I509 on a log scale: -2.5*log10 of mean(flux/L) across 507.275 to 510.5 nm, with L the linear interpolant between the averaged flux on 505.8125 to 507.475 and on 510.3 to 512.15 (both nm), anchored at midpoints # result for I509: -0.011 mag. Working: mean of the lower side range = 24.7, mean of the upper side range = 26.1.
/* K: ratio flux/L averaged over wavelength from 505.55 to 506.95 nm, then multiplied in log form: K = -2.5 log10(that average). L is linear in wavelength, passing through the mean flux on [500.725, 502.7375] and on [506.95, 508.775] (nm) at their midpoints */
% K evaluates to 0.016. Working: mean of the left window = 24.2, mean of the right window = 25.4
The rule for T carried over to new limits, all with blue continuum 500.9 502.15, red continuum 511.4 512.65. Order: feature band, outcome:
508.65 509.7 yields 0.02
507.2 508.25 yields 0.02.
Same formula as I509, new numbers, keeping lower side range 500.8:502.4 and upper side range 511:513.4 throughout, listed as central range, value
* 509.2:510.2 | 0.02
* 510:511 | 0.02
